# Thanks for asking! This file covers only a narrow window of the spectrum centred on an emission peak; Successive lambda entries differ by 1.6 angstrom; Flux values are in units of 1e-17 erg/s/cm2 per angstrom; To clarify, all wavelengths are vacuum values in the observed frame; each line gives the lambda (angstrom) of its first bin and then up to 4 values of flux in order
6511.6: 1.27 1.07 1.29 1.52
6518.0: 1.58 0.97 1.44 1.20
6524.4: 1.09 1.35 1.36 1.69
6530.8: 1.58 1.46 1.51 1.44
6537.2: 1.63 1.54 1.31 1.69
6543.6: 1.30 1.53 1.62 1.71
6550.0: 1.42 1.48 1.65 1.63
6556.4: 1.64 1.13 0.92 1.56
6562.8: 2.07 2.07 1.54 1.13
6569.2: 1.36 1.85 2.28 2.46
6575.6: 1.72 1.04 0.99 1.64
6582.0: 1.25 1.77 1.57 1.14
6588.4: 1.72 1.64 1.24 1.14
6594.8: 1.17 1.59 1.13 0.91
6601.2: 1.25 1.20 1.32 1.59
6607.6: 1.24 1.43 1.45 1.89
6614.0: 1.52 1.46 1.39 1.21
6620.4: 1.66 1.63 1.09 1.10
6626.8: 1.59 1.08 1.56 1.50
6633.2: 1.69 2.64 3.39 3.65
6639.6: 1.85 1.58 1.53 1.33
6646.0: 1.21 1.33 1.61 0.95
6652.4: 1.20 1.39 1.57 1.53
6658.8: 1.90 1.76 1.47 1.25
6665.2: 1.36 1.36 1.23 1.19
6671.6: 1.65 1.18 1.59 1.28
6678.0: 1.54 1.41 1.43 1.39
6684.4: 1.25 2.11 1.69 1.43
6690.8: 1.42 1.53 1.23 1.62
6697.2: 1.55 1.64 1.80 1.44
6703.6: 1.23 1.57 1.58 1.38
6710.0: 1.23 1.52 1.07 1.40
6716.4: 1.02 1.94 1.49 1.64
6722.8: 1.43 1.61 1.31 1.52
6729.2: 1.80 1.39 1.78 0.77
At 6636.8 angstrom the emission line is [O III] 5007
